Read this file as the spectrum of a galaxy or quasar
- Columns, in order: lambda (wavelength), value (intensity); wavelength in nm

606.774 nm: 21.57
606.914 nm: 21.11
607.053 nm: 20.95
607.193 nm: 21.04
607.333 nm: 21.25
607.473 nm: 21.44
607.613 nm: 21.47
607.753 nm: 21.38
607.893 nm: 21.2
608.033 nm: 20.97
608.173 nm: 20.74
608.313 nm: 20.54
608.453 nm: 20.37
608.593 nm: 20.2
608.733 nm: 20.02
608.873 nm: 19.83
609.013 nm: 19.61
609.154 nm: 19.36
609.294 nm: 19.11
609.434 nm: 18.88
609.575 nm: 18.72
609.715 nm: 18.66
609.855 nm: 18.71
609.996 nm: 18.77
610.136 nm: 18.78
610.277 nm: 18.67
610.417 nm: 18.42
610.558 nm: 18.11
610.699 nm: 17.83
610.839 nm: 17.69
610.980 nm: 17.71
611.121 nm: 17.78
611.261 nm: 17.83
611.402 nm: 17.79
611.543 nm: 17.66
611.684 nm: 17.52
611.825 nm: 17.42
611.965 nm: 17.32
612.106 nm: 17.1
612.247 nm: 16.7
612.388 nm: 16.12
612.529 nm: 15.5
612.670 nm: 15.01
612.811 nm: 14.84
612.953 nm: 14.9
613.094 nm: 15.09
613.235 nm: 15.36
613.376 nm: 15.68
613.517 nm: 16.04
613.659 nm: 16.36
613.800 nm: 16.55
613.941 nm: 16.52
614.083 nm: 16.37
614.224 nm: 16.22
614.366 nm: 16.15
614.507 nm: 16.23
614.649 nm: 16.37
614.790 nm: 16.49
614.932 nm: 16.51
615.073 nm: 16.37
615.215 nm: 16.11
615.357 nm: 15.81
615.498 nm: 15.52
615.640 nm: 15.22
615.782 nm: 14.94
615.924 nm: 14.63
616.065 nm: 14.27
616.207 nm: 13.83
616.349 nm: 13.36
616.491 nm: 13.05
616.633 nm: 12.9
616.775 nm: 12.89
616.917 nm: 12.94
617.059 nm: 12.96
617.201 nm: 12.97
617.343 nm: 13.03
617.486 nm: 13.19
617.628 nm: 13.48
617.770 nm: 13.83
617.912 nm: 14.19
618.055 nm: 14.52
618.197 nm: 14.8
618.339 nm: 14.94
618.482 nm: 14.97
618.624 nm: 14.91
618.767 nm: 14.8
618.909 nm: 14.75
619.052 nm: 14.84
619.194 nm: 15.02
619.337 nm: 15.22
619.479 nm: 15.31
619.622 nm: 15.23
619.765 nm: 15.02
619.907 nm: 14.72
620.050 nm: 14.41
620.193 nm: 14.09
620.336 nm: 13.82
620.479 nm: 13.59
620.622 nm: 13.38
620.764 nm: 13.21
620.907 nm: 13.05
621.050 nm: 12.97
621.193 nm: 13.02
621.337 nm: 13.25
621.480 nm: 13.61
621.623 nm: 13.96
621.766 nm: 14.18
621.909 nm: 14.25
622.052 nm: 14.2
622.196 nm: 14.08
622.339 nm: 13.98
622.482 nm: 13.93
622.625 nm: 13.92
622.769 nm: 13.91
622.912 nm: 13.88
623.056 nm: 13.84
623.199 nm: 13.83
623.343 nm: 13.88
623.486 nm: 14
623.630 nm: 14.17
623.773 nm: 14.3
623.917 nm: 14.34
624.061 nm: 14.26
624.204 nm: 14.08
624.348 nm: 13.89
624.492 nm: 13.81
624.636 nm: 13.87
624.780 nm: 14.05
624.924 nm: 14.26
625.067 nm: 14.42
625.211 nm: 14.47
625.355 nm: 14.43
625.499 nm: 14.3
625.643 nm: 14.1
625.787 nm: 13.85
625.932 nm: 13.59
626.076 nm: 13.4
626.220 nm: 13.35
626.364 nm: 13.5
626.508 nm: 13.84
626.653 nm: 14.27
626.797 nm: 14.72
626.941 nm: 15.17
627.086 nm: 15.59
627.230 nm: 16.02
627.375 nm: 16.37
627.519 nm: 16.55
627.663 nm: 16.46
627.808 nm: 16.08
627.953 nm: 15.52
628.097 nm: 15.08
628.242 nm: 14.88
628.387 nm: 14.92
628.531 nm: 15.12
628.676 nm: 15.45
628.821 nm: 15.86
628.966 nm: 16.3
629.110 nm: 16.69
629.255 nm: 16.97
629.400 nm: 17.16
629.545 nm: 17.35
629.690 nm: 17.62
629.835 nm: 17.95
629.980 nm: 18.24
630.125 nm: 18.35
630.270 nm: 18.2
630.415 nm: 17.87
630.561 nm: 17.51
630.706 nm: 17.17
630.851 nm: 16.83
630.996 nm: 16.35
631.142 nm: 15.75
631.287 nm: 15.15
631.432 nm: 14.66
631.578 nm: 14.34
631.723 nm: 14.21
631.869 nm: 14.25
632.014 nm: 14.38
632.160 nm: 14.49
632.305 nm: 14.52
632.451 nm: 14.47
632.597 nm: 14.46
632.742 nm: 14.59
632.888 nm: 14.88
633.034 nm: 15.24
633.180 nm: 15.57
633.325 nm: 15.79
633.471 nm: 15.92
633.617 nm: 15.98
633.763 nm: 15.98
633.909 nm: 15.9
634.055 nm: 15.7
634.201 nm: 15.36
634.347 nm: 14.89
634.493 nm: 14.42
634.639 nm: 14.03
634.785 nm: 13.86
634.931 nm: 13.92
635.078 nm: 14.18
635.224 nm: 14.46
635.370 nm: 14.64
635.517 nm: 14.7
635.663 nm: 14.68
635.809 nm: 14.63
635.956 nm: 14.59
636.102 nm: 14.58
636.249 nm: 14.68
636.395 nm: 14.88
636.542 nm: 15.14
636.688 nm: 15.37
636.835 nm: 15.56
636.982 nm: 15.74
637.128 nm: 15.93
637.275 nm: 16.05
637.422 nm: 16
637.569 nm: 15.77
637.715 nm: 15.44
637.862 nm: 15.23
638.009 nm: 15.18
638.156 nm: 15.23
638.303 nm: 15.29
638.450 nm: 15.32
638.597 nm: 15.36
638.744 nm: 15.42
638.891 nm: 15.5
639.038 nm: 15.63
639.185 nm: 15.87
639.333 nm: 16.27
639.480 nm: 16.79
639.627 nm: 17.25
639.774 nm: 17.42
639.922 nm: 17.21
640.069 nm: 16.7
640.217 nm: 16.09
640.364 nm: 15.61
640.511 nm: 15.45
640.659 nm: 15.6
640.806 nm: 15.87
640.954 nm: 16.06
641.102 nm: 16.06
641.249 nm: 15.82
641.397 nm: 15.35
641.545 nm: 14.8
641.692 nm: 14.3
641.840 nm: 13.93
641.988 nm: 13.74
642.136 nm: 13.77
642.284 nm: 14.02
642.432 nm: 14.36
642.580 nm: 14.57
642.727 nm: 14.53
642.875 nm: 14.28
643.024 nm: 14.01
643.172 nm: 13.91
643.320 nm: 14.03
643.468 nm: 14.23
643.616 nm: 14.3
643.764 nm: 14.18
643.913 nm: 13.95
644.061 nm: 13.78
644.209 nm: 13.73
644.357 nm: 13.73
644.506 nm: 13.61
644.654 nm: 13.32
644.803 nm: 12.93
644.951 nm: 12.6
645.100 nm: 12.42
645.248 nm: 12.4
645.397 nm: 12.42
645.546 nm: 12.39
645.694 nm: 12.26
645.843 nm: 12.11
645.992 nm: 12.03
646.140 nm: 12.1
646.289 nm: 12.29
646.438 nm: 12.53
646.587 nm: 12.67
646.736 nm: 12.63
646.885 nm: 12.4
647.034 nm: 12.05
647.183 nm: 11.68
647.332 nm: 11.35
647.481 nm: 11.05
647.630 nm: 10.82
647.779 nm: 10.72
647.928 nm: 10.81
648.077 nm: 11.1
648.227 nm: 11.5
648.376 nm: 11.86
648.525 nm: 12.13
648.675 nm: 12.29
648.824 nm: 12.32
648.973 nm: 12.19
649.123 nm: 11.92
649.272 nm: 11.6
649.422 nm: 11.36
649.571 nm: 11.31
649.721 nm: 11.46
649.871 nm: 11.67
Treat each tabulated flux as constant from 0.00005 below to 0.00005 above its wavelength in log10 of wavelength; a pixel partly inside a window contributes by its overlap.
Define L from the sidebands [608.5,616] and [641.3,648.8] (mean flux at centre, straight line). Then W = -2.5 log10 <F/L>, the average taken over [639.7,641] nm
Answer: -0.20 mag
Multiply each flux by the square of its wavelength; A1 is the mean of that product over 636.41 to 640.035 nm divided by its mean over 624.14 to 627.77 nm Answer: 1.13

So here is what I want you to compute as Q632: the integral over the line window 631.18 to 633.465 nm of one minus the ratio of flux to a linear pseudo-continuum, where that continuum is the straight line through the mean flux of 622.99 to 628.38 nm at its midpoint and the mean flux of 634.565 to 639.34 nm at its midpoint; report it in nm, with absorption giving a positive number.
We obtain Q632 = 0.012 nm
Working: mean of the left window 14.5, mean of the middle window 14.8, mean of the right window 15.1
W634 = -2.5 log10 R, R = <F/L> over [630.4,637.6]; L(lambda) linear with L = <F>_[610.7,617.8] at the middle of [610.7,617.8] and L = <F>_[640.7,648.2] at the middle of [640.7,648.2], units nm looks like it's -0.08 mag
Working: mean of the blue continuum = 15.6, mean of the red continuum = 13.3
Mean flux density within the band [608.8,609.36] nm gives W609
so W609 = 19.5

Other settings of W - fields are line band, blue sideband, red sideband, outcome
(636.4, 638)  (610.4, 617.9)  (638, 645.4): -0.05 mag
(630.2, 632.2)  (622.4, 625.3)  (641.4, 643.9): -0.12 mag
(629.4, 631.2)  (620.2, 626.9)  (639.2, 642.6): -0.20 mag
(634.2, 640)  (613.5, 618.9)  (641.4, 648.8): -0.14 mag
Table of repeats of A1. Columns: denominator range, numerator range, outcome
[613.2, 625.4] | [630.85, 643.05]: 1.11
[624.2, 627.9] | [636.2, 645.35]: 1.07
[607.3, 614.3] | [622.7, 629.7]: 0.86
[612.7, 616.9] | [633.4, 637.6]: 1.05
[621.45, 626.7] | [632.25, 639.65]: 1.13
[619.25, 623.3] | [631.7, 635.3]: 1.10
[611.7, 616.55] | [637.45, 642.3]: 1.08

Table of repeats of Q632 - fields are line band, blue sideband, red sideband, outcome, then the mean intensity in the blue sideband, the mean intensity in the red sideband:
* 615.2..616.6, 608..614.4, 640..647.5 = 0.21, 17.7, 13.7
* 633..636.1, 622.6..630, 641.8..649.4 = -0.21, 14.9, 12.8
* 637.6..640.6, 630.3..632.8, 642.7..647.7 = -0.41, 15.4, 12.9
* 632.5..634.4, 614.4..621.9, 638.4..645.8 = -0.11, 14.4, 14.6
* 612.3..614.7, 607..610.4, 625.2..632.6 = 0.39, 20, 15.6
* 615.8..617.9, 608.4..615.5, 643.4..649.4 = 0.40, 17.3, 12.4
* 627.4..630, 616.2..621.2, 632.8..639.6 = -0.28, 14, 15.3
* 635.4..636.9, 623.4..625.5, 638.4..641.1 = 0.07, 14.2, 16.1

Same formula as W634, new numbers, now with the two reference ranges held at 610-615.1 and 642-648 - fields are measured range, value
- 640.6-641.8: -0.16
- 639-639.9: -0.22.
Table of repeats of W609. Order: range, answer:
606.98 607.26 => 21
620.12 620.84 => 13.6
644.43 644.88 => 13.3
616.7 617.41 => 13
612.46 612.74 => 15.3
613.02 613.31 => 15.3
